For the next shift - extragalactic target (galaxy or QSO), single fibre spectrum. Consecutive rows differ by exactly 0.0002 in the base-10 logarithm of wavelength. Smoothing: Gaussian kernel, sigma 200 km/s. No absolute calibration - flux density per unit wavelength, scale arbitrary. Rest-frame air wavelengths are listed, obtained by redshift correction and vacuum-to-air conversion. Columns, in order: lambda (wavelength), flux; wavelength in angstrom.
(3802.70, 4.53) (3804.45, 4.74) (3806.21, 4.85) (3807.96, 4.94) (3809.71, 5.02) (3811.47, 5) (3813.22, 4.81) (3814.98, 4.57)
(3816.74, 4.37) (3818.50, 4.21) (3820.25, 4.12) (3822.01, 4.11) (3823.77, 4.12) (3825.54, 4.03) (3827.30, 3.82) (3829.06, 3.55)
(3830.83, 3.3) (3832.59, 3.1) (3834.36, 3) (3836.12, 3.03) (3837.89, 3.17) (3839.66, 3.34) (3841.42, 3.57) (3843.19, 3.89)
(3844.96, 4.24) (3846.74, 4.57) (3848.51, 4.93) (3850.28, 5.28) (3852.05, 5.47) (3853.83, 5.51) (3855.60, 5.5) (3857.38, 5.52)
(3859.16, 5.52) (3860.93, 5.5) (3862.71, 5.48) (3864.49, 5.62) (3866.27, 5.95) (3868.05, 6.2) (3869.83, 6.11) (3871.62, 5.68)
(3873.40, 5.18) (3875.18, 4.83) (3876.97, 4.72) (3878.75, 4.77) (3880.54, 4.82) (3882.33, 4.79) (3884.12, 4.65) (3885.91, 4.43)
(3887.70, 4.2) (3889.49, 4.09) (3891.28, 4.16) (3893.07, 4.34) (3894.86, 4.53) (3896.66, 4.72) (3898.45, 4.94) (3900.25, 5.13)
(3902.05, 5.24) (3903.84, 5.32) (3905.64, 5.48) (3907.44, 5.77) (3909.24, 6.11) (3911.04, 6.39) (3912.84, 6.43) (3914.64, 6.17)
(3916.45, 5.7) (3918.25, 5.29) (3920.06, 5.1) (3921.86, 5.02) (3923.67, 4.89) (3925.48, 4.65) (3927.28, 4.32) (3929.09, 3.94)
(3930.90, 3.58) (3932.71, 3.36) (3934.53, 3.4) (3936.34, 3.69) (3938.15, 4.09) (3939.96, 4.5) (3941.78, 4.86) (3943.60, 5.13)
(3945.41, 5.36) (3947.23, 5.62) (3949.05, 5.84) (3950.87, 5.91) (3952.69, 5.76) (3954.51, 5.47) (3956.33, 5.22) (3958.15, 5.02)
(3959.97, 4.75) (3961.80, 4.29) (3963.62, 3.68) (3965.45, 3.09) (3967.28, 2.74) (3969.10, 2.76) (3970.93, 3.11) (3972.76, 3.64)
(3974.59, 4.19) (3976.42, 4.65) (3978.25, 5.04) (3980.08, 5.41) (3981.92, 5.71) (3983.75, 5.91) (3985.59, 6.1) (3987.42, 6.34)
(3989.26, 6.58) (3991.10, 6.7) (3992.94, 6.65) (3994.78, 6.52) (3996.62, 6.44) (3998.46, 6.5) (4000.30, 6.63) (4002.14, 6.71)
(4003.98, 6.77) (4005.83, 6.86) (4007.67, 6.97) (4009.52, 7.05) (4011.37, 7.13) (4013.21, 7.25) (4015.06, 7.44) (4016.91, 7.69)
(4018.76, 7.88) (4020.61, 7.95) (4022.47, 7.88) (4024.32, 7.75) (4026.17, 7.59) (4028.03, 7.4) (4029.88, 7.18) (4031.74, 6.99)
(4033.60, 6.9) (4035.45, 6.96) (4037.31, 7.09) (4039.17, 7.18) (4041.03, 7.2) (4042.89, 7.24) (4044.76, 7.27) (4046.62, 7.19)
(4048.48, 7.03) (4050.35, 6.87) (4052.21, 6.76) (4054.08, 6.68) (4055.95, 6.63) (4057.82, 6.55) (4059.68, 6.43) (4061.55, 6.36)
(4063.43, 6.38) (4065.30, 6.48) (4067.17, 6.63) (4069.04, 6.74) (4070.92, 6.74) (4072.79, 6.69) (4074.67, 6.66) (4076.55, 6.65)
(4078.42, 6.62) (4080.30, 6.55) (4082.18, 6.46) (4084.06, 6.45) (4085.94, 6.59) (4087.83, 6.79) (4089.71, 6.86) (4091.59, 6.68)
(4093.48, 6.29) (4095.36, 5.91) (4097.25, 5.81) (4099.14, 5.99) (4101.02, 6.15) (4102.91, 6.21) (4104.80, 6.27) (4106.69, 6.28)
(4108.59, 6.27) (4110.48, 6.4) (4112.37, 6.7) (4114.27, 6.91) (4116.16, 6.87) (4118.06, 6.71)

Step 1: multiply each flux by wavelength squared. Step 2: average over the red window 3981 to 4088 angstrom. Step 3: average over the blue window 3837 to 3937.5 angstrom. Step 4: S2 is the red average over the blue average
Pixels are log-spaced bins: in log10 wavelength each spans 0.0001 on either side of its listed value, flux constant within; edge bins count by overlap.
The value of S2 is 1.50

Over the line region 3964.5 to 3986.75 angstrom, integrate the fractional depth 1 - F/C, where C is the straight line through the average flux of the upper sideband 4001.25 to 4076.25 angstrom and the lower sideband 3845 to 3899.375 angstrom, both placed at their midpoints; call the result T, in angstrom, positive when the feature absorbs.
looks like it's 6.8 angstrom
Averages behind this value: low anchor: 5.05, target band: 4.39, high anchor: 7.02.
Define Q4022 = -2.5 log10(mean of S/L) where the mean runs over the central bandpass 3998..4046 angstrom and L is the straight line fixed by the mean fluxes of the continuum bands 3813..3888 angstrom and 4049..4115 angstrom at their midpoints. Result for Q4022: -0.20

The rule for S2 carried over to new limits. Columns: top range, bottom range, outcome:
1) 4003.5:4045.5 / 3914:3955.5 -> 1.57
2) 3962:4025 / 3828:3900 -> 1.37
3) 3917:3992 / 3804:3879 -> 1.09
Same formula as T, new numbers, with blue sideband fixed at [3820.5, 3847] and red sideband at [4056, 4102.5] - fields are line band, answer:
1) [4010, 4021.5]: -3.6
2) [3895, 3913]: -4.1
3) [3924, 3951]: 1.8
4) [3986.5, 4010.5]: -4.9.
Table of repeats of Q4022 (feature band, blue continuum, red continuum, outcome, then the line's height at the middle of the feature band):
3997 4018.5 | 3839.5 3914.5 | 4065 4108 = -0.180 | 5.94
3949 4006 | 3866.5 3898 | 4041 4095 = 0.097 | 5.8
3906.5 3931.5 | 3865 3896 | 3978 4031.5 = 0.048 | 5.52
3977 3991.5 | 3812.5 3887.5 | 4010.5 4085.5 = 0.055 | 6.22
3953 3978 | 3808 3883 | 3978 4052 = 0.451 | 6.25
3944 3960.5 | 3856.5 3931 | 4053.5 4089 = 0.033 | 5.62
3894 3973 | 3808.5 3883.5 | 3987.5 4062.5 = 0.201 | 5.8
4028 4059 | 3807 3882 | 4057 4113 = -0.142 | 6.14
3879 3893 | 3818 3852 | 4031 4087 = 0.022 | 4.55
